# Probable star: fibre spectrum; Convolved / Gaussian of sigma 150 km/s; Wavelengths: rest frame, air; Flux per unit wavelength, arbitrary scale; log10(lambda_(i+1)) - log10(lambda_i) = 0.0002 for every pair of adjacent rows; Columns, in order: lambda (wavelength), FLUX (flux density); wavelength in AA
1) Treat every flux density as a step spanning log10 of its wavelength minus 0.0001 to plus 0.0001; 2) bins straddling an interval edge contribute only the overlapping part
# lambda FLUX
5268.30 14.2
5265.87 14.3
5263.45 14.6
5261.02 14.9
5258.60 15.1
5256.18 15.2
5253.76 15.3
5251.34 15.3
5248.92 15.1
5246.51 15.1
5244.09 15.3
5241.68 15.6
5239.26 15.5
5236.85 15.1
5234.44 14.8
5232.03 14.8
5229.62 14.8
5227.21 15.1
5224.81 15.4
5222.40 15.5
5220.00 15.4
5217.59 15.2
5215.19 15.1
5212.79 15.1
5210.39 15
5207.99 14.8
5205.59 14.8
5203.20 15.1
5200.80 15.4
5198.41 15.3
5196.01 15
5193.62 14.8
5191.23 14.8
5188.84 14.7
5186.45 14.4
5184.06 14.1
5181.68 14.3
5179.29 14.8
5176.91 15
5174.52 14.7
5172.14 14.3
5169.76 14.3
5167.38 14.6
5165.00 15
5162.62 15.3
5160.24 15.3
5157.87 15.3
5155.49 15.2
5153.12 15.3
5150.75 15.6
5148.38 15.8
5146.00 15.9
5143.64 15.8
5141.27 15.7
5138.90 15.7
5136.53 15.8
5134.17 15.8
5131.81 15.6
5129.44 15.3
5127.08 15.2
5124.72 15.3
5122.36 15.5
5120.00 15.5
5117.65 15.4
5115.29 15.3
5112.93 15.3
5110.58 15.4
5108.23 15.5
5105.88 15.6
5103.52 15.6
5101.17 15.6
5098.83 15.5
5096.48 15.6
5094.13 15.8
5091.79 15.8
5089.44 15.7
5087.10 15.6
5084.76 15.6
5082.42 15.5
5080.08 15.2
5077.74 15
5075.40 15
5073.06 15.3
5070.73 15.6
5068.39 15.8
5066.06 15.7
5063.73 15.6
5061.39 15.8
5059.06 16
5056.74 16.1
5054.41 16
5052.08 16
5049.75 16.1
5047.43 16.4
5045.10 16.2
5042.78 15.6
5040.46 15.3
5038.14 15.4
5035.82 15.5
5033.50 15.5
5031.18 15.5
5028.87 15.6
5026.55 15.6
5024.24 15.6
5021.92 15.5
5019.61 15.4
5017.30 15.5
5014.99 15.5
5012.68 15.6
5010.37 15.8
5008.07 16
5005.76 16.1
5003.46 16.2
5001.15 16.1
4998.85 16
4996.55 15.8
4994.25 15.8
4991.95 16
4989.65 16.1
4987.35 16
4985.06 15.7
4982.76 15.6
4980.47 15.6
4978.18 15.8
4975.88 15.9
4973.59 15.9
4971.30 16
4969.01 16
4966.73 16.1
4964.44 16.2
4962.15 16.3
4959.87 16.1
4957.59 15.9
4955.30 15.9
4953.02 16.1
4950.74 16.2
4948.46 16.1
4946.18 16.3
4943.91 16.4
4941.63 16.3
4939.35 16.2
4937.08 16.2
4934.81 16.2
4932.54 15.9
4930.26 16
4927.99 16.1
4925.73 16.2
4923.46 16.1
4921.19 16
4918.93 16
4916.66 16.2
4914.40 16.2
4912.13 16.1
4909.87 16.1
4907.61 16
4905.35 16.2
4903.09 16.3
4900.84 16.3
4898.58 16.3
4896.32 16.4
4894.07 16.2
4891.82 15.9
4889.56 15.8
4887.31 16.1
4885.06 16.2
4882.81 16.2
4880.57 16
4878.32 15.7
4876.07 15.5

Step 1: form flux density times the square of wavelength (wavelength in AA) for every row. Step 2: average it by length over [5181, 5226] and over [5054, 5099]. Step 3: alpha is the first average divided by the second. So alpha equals 1.0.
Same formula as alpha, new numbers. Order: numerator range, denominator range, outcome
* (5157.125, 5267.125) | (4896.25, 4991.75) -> 1.04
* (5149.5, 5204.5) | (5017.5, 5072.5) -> 1.00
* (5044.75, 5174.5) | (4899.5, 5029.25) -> 1.03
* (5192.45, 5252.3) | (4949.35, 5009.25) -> 1.04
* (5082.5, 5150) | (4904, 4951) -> 1.04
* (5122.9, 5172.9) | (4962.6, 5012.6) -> 1.03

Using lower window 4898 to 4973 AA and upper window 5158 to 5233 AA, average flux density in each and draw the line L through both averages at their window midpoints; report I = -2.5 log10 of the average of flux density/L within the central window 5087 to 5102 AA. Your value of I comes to -0.019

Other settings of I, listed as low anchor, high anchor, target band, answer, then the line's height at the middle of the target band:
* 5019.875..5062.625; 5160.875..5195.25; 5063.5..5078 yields 0.01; 15.5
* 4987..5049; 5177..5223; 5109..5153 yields -0.02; 15.2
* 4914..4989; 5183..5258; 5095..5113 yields 0.00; 15.5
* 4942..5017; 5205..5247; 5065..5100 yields 0.01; 15.6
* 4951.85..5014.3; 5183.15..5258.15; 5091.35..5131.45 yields 0.00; 15.5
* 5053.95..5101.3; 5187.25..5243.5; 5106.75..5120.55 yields 0.00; 15.5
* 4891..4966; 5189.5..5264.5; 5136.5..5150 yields -0.03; 15.4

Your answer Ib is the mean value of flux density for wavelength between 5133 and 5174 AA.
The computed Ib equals 15.3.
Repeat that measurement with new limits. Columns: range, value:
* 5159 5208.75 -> 14.8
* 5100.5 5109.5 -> 15.6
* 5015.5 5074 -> 15.7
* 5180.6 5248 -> 15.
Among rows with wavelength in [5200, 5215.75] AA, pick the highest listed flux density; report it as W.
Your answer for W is 15.4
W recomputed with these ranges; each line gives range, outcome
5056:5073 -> 16.1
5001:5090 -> 16.4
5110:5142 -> 15.8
